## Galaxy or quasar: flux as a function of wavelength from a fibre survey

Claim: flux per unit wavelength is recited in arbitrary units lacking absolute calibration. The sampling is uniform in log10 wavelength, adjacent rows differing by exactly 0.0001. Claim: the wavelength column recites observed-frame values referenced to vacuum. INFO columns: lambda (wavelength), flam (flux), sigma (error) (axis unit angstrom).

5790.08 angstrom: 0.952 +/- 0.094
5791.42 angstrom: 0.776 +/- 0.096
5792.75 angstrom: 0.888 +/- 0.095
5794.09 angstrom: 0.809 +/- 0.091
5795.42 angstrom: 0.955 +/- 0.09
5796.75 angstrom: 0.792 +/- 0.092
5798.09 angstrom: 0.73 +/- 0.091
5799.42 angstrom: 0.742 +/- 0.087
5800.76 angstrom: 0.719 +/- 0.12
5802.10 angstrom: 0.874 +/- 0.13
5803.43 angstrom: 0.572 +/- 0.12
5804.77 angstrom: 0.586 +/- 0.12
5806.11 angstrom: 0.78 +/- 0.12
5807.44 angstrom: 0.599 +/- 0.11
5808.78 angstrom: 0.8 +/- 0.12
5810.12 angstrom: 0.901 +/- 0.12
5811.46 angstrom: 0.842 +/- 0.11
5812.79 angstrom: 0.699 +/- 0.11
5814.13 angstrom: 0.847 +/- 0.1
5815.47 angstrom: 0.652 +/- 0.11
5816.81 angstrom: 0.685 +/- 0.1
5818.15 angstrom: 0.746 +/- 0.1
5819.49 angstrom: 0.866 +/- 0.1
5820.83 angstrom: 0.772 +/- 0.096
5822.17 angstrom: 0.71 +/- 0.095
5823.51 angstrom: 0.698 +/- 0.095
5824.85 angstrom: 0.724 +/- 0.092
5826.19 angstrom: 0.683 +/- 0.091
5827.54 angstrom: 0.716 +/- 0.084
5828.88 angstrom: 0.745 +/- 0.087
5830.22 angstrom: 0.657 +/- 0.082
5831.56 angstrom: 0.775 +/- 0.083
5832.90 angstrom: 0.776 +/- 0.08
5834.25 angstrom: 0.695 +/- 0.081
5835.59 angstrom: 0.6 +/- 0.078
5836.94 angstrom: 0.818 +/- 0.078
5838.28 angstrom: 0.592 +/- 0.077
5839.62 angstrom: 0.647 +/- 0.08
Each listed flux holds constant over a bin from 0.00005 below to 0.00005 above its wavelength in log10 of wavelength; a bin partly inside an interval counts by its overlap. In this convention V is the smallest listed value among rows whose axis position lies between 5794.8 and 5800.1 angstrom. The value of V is 0.73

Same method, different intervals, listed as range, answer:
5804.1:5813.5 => 0.586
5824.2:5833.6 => 0.657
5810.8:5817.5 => 0.652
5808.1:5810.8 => 0.8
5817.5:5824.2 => 0.698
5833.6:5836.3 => 0.6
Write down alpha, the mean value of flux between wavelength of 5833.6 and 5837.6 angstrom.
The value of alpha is 0.704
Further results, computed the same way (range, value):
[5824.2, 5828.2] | 0.706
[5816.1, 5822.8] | 0.755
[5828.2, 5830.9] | 0.703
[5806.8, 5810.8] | 0.767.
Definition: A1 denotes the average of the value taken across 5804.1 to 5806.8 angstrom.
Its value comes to 0.683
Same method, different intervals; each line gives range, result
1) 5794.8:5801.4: 0.787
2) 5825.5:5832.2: 0.715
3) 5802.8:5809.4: 0.667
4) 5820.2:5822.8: 0.741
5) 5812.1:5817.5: 0.722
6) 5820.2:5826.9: 0.717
